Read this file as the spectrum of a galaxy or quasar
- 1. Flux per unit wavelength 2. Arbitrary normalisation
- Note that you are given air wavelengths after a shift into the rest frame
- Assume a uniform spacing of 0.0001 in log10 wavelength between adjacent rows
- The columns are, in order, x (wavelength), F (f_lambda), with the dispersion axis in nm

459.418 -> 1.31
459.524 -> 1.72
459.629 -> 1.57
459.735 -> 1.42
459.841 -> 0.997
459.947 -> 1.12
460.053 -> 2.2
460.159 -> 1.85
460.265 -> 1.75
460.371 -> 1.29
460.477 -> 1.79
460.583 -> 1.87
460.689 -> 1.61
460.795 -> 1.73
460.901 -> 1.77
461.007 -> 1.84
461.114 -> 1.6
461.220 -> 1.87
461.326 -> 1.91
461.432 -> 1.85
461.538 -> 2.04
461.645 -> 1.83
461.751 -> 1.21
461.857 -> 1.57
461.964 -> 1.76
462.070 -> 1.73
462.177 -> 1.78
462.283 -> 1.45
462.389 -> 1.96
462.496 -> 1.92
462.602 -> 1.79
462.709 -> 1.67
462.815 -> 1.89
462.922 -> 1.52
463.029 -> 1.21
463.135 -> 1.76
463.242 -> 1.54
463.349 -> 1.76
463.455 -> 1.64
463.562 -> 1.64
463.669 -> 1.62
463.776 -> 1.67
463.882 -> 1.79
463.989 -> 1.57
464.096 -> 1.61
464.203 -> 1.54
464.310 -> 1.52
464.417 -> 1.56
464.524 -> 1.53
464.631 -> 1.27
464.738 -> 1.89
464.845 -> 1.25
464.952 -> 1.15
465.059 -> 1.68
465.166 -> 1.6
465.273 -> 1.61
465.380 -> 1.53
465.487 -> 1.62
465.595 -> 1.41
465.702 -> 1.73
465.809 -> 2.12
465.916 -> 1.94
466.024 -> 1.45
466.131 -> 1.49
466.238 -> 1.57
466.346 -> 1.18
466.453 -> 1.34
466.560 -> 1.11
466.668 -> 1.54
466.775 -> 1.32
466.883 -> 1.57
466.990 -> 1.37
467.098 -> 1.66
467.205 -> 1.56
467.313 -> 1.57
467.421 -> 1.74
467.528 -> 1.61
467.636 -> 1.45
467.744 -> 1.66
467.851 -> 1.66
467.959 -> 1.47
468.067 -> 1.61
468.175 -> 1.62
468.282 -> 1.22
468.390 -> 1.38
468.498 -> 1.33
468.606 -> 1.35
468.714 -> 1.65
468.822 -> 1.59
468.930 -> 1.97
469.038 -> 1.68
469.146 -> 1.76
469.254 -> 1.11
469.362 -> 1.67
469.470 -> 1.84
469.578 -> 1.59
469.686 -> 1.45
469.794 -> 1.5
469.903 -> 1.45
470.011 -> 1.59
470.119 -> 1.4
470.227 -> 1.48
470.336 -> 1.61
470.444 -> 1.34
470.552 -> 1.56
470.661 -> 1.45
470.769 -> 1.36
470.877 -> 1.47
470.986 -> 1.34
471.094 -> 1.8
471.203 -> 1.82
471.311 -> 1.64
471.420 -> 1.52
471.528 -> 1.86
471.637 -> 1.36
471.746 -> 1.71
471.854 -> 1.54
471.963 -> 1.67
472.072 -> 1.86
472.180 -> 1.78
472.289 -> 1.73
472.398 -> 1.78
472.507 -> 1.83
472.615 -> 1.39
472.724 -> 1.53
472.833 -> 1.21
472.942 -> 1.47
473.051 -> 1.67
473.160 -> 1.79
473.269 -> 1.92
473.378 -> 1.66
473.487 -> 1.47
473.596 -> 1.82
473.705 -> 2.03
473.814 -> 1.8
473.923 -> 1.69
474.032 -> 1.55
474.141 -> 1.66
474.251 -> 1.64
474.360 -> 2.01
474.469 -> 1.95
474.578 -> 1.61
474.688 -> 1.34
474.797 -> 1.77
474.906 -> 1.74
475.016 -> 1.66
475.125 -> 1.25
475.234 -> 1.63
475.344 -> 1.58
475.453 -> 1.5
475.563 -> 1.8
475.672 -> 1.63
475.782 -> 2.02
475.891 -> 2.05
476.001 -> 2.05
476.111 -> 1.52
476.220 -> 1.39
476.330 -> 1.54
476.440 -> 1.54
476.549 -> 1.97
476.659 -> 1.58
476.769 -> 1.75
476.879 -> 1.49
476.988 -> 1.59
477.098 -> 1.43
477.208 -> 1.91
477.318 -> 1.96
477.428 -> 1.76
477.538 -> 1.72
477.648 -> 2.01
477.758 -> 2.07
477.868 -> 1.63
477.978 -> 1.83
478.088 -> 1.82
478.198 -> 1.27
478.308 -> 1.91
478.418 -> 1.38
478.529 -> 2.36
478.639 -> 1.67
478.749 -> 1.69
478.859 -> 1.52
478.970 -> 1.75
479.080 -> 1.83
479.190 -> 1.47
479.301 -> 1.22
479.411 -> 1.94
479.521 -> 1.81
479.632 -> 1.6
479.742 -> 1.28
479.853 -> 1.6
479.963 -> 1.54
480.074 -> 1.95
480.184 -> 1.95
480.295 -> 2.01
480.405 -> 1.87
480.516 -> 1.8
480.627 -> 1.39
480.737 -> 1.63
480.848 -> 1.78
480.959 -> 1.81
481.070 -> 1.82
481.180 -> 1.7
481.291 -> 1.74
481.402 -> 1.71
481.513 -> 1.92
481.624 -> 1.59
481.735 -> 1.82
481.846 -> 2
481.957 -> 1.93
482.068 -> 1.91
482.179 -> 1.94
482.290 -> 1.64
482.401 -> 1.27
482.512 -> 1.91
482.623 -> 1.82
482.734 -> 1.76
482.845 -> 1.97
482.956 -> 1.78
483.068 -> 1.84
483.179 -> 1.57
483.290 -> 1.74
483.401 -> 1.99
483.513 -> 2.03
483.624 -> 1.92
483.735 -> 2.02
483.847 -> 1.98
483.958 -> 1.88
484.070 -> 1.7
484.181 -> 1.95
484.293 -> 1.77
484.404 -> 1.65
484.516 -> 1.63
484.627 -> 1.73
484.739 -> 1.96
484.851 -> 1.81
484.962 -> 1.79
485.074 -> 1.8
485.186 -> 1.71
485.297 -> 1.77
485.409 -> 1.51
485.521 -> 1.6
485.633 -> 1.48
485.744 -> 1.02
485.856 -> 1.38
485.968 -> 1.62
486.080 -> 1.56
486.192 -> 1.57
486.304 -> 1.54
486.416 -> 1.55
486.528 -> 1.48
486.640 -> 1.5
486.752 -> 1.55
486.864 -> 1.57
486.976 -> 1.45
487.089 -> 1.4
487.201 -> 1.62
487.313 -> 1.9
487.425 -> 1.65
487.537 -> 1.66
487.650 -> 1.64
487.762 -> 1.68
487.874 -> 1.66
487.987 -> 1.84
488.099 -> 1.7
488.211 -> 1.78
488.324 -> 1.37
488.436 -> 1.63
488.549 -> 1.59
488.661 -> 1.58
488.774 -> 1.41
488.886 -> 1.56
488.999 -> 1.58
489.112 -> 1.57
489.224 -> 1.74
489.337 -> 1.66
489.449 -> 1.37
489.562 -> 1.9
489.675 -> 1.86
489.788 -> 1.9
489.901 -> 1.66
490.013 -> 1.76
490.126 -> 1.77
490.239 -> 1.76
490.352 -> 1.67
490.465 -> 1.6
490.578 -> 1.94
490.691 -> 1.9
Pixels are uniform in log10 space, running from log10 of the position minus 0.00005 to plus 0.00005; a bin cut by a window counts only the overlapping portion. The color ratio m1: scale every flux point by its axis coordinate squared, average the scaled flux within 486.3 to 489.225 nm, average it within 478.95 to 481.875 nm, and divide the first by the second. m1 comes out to 1.0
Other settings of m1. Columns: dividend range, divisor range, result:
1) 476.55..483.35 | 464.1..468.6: 1.21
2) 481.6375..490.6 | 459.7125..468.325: 1.16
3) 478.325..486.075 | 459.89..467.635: 1.16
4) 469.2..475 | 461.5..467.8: 1.05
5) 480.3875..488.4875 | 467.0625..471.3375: 1.17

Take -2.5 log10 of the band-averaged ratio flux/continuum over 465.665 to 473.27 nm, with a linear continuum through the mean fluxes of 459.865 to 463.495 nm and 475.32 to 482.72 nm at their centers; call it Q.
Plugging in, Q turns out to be 0.10 mag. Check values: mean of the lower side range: 1.7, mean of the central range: 1.57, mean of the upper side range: 1.73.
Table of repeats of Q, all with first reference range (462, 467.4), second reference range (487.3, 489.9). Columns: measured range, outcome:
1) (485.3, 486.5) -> 0.11 mag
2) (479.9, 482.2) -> -0.10 mag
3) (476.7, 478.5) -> -0.07 mag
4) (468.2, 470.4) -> 0.05 mag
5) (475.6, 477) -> -0.06 mag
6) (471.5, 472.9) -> -0.01 mag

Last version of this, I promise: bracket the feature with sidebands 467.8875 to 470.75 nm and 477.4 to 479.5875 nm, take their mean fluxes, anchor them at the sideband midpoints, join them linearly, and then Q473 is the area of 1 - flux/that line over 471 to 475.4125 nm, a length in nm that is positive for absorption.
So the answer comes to -0.146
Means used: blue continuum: 1.52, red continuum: 1.73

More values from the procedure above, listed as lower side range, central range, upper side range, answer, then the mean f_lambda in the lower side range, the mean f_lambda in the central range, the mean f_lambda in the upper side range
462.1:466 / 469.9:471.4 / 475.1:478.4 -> 0.131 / 1.63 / 1.52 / 1.71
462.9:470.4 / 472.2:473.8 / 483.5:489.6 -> -0.090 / 1.55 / 1.67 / 1.65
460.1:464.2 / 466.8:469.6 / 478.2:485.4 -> 0.257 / 1.7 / 1.56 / 1.76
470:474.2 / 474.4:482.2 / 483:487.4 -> -0.342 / 1.62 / 1.72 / 1.68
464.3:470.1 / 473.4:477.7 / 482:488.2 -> -0.238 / 1.54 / 1.7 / 1.7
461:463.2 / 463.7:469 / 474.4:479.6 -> 0.523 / 1.72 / 1.54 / 1.7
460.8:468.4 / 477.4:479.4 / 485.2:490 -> -0.149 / 1.61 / 1.72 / 1.6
